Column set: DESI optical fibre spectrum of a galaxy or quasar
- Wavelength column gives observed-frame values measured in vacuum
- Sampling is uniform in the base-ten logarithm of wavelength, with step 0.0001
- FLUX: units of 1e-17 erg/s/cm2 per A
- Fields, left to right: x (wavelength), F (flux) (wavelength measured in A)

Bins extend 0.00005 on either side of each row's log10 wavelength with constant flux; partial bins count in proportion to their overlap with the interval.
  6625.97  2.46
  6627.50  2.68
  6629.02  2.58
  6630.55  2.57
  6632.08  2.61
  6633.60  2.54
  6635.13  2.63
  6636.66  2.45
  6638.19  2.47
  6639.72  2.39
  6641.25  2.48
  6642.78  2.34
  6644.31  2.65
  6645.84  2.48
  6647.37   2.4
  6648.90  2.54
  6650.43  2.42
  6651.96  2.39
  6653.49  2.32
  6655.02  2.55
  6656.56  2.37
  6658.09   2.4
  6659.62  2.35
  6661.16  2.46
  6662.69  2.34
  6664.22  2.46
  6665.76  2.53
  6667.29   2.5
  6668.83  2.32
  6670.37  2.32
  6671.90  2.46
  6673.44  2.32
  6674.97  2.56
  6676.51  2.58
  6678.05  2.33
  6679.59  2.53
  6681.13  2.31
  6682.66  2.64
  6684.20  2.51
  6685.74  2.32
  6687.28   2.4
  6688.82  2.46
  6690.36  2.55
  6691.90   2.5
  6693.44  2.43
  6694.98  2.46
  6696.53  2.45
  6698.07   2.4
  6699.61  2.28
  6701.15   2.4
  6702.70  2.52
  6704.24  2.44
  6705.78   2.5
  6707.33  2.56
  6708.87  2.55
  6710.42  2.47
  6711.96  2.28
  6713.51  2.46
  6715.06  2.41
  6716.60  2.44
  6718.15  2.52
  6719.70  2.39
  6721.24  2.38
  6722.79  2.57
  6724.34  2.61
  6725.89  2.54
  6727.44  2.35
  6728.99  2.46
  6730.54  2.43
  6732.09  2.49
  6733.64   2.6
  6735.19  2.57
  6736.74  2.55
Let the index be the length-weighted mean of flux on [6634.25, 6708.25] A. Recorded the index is 2.45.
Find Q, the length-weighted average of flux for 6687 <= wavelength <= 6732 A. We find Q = 2.46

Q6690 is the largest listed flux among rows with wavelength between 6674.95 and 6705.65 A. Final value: 2.64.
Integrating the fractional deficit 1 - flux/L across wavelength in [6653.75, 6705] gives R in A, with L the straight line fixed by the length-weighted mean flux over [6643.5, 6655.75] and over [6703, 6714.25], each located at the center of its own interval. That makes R 0.7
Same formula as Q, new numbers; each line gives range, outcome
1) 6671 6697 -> 2.46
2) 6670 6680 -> 2.45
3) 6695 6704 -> 2.41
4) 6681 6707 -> 2.45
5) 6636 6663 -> 2.43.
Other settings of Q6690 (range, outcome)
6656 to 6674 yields 2.53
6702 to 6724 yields 2.57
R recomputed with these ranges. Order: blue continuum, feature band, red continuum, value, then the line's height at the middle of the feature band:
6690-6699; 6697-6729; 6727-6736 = 0.3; 2.47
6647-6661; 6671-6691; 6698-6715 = -0.2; 2.43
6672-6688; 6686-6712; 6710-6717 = -0.3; 2.43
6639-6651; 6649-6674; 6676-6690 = 0.5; 2.46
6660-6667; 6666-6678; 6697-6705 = 0.0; 2.44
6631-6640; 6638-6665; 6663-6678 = 0.6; 2.49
